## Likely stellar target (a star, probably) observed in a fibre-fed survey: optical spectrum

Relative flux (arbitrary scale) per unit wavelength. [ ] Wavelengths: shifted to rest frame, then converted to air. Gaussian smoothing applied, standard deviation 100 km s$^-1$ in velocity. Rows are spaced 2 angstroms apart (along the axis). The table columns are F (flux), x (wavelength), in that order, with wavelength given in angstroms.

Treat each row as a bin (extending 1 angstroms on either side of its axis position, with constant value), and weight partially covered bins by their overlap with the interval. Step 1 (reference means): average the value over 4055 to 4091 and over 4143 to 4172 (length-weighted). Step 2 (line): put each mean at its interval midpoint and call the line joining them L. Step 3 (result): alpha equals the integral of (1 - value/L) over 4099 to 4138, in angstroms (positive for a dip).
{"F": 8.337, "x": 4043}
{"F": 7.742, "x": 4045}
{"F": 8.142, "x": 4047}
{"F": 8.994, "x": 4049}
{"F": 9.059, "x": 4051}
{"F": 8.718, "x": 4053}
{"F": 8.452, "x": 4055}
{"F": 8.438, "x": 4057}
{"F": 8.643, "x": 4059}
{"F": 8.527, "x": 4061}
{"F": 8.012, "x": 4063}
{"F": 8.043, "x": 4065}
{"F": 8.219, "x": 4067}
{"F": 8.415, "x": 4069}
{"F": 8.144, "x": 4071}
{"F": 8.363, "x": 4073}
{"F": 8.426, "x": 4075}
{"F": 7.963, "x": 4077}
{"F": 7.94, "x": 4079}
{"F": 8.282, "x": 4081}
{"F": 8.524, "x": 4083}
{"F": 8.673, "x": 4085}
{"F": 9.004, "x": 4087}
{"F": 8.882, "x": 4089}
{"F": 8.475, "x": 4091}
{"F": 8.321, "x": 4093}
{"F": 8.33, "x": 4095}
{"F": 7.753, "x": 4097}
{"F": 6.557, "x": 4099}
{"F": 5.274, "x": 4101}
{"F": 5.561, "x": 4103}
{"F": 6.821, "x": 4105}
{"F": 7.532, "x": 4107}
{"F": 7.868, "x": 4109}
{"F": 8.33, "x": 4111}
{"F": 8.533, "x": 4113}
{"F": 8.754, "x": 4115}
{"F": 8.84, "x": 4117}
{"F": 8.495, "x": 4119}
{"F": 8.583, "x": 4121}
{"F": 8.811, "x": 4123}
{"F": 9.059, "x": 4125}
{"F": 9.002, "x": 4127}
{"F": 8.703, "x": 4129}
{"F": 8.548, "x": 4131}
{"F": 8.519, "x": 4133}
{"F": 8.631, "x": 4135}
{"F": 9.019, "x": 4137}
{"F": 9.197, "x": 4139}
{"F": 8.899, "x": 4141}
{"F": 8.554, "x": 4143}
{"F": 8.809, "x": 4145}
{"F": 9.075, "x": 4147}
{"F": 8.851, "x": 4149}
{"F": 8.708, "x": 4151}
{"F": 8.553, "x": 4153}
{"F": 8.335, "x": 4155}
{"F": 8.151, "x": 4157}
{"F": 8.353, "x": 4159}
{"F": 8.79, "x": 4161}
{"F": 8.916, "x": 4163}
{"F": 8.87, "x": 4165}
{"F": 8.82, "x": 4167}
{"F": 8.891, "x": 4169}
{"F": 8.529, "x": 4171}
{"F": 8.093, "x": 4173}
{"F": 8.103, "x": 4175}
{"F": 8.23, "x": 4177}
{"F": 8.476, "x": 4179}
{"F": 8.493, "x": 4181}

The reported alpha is 2.01 angstroms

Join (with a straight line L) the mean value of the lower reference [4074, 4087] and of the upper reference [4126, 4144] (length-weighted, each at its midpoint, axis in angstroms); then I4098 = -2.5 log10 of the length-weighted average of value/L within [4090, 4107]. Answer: 0.19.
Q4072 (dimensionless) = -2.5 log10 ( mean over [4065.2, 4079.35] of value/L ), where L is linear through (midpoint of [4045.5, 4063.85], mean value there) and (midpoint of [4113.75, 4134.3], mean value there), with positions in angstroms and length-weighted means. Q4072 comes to 0.05 mag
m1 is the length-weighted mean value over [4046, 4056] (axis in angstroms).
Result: 8.67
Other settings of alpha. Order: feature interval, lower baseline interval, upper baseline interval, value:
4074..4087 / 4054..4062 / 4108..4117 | 0.19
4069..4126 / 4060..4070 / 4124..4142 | 2.98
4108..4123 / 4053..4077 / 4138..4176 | 0.01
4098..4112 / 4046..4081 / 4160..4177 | 2.68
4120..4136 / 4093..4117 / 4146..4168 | -1.44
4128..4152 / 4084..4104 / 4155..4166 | -1.39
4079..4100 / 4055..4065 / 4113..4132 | 0.69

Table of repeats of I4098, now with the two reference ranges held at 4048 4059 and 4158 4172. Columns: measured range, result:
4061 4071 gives 0.07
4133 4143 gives -0.02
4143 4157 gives 0.01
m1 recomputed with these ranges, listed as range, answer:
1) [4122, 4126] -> 8.93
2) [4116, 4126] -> 8.76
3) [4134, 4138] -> 8.82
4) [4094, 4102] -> 6.98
